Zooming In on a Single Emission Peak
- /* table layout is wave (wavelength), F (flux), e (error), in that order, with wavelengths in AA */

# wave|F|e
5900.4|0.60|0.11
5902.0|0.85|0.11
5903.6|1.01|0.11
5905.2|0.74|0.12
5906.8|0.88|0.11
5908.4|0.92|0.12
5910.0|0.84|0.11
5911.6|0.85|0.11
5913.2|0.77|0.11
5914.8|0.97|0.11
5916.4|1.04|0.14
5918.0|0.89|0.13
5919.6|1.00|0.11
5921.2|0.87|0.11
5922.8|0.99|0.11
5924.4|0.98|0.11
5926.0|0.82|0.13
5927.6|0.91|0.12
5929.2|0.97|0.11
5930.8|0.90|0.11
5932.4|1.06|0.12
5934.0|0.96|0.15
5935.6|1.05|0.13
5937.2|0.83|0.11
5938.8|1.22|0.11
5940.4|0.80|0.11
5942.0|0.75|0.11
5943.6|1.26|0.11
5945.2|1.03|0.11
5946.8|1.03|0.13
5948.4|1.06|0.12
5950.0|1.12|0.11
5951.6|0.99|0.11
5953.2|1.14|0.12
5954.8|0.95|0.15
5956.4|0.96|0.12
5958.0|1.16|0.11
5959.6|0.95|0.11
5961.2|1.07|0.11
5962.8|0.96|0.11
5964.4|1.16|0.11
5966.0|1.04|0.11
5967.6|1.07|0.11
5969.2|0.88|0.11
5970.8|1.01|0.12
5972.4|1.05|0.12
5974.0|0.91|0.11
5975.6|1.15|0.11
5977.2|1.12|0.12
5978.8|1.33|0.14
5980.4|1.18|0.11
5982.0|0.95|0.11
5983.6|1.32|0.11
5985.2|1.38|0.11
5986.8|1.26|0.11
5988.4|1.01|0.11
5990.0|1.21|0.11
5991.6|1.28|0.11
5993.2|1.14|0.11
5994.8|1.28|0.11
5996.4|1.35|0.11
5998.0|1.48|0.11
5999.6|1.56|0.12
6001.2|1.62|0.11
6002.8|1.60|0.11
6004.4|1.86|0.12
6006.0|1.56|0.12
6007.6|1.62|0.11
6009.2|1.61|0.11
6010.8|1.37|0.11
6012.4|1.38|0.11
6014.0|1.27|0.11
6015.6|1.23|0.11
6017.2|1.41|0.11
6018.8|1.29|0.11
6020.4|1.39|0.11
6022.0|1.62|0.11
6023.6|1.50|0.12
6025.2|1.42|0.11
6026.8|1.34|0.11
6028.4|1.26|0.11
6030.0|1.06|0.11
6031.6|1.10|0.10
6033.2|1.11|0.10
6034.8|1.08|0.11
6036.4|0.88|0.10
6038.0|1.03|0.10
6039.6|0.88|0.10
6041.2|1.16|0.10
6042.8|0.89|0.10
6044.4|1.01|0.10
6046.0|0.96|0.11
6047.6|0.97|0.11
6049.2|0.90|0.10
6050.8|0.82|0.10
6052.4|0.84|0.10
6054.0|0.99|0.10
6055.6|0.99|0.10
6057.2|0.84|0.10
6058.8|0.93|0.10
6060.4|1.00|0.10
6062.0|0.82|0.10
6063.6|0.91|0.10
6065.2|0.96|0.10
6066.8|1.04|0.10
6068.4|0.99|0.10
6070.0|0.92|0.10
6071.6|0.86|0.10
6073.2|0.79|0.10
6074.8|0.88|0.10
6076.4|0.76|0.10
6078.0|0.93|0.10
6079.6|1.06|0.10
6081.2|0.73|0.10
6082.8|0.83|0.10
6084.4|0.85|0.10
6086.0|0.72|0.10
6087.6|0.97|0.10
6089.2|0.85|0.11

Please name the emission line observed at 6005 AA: C III] 1909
